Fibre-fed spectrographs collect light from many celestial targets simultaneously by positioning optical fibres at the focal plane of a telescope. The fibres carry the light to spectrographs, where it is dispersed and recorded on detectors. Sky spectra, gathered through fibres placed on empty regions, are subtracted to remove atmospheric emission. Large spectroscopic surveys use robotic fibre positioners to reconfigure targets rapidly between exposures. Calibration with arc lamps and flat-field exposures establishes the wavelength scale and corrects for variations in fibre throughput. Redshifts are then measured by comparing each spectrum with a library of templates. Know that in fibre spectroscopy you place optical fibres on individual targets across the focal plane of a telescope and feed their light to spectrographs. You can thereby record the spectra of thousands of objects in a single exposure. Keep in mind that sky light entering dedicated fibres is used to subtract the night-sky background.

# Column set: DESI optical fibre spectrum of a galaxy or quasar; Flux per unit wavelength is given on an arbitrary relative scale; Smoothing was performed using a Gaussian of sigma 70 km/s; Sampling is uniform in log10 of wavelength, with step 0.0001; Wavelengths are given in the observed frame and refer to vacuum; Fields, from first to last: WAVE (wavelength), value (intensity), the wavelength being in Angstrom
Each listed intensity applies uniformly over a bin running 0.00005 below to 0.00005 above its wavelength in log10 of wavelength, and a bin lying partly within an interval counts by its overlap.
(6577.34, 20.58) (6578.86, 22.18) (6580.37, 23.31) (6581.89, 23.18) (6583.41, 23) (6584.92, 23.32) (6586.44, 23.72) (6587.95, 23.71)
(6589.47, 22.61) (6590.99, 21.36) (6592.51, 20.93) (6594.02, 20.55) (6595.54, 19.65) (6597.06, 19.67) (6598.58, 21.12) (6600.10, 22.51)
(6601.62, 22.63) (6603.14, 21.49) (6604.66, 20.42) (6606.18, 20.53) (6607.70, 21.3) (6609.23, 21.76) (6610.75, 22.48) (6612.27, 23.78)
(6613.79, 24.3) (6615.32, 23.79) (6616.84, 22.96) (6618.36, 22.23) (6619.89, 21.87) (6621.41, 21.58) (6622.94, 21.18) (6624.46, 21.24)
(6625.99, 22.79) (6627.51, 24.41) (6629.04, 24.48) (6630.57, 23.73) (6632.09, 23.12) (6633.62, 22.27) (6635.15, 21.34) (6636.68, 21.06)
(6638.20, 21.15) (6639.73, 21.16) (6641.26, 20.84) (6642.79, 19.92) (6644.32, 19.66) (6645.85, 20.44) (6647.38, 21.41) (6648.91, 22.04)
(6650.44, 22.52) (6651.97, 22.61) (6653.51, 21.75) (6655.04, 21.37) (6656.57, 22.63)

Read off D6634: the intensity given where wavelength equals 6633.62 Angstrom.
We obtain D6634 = 22.27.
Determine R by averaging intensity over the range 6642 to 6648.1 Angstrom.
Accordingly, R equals 20.4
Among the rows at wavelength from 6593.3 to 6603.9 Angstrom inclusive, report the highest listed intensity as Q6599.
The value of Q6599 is 22.63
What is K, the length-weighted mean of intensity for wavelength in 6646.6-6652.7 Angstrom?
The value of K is 22.2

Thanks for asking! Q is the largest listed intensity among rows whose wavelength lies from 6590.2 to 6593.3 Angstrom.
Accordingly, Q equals 21.36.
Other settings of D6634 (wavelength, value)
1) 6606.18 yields 20.53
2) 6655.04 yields 21.37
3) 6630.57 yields 23.73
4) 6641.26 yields 20.84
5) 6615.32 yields 23.79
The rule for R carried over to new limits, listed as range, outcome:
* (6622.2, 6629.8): 22.8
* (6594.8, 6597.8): 19.7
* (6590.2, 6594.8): 21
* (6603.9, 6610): 21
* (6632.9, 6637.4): 21.5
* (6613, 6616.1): 24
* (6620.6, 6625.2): 21.4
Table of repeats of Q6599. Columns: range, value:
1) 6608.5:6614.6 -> 24.3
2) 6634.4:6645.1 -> 21.34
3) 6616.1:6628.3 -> 24.41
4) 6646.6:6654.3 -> 22.61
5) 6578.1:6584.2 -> 23.31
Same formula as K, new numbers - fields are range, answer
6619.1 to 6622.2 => 21.7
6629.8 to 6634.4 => 23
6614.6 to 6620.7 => 22.7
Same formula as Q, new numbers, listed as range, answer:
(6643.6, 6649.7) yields 22.04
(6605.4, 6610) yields 21.76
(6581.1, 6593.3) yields 23.72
